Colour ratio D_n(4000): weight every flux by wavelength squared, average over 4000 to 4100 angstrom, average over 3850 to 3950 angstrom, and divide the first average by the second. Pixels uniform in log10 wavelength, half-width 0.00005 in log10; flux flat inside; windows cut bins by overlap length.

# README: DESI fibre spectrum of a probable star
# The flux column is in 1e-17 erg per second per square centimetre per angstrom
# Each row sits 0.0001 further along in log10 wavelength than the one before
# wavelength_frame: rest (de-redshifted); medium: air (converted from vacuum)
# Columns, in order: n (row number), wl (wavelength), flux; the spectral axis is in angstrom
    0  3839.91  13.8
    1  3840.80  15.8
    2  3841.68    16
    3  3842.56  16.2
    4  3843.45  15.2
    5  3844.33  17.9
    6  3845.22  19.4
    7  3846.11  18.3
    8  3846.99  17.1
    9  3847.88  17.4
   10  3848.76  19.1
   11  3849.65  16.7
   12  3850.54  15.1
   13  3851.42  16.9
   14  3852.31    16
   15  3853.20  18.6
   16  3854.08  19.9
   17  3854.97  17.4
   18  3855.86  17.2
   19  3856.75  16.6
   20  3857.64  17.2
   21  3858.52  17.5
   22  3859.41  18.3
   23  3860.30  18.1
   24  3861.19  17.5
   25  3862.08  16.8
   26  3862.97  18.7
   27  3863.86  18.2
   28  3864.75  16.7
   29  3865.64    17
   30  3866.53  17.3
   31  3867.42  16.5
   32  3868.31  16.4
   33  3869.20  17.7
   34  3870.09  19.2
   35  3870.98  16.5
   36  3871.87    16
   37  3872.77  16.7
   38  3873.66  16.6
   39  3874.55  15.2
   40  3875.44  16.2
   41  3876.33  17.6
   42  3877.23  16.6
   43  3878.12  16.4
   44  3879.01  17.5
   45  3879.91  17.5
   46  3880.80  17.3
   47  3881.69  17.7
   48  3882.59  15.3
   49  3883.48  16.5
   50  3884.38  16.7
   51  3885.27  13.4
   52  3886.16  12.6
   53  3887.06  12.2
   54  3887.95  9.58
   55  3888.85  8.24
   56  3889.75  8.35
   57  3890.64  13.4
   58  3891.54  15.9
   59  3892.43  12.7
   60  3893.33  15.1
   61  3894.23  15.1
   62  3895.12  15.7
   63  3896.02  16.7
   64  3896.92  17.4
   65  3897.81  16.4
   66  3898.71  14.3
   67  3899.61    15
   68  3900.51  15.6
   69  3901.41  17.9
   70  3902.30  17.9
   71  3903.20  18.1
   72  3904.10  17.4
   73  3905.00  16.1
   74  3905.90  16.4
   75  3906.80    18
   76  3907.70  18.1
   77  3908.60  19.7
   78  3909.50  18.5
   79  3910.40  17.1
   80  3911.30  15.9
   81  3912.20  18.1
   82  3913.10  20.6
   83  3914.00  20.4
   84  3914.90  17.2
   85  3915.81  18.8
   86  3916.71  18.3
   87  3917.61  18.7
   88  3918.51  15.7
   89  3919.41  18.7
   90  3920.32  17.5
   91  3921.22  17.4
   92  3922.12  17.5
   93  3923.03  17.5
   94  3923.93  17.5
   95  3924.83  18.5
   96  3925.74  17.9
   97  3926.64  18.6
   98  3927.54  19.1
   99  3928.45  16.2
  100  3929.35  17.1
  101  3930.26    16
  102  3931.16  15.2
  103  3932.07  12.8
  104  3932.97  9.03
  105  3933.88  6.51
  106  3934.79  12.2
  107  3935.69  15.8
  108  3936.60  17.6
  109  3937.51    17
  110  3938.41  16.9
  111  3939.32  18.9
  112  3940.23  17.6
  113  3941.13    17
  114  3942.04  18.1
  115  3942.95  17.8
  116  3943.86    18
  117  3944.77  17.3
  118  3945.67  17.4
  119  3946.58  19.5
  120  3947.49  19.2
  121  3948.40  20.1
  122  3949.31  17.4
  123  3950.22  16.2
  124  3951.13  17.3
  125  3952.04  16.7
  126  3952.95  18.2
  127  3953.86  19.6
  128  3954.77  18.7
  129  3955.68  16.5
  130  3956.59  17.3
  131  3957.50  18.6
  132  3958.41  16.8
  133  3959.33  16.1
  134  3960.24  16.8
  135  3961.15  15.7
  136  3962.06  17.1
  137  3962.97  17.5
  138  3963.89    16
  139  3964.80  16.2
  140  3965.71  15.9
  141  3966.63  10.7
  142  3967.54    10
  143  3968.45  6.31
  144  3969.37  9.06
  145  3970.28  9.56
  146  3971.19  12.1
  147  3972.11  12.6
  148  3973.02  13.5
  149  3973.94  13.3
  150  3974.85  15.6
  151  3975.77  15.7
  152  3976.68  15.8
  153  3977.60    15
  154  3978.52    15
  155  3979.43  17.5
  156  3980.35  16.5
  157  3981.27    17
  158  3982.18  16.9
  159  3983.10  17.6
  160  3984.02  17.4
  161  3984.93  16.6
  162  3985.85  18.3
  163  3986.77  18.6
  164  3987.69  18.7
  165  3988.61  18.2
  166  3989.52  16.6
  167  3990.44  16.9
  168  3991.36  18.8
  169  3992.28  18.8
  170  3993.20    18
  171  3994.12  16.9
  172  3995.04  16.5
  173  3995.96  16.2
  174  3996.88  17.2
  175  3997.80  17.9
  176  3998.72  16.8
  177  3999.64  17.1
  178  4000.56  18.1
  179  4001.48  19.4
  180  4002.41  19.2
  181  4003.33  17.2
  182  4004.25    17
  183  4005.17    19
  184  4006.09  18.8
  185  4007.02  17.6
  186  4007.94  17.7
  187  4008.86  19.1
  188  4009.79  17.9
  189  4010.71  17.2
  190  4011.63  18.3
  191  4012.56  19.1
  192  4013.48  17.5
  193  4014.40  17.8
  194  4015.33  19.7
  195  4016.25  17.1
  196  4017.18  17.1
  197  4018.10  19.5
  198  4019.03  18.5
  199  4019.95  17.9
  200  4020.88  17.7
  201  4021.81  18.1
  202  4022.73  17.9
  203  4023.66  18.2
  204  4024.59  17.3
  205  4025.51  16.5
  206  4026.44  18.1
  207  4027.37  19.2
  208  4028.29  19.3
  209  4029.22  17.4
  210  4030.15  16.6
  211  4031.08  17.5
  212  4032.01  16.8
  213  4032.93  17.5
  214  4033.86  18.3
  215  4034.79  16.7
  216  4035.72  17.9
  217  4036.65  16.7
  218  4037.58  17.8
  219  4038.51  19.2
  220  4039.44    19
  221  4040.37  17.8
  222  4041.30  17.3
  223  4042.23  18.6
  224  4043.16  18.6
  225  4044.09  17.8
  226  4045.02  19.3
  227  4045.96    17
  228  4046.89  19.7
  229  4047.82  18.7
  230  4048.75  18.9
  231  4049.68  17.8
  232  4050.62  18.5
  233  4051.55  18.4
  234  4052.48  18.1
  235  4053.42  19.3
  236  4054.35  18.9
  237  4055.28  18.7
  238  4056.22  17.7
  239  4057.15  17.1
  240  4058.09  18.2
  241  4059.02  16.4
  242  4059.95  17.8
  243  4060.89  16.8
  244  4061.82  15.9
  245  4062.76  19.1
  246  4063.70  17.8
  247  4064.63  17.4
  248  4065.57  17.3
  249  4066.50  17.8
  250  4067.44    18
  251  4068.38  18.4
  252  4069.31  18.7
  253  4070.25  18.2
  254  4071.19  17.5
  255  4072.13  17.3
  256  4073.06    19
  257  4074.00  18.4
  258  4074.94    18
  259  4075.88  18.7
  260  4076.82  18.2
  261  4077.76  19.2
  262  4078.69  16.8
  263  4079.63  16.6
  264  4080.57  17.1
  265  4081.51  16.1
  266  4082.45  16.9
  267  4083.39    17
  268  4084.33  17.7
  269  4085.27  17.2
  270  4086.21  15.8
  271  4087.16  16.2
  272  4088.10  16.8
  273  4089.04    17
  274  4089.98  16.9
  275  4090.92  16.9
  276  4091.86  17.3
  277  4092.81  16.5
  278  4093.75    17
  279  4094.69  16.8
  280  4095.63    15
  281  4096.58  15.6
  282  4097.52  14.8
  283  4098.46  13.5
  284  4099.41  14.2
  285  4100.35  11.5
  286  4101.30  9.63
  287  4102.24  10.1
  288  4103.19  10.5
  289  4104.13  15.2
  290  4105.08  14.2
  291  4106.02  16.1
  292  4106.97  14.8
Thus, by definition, 1.15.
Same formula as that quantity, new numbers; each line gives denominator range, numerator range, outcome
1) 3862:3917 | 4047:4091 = 1.19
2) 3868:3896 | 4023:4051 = 1.28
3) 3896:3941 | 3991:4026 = 1.11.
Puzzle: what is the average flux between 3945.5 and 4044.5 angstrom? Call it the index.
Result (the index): 17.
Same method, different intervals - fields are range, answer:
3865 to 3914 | 16.1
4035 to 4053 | 18.2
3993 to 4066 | 17.9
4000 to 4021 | 18.2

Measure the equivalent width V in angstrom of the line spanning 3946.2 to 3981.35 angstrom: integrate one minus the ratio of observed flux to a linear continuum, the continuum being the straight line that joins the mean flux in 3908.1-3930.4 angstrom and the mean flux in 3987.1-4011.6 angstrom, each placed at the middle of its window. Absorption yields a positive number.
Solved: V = 4.5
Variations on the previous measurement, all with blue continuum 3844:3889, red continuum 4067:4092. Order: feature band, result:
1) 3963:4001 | 3.23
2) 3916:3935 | 0.82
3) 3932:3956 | 0.39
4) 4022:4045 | -0.74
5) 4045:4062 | -0.67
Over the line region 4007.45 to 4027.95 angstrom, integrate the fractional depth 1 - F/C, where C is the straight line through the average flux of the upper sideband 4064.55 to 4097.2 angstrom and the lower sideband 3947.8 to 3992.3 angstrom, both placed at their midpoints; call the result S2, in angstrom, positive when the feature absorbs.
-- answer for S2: -1.9 angstrom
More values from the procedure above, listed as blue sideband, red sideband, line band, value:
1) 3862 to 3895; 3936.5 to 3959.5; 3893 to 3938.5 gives 0.06 angstrom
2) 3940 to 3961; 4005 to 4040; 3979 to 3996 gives 0.33 angstrom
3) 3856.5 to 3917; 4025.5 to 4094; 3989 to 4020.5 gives -1.02 angstrom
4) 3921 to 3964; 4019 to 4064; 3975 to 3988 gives 0.34 angstrom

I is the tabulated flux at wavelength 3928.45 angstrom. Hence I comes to 16.2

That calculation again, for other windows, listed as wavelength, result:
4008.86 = 19.1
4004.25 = 17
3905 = 16.1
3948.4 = 20.1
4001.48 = 19.4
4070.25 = 18.2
